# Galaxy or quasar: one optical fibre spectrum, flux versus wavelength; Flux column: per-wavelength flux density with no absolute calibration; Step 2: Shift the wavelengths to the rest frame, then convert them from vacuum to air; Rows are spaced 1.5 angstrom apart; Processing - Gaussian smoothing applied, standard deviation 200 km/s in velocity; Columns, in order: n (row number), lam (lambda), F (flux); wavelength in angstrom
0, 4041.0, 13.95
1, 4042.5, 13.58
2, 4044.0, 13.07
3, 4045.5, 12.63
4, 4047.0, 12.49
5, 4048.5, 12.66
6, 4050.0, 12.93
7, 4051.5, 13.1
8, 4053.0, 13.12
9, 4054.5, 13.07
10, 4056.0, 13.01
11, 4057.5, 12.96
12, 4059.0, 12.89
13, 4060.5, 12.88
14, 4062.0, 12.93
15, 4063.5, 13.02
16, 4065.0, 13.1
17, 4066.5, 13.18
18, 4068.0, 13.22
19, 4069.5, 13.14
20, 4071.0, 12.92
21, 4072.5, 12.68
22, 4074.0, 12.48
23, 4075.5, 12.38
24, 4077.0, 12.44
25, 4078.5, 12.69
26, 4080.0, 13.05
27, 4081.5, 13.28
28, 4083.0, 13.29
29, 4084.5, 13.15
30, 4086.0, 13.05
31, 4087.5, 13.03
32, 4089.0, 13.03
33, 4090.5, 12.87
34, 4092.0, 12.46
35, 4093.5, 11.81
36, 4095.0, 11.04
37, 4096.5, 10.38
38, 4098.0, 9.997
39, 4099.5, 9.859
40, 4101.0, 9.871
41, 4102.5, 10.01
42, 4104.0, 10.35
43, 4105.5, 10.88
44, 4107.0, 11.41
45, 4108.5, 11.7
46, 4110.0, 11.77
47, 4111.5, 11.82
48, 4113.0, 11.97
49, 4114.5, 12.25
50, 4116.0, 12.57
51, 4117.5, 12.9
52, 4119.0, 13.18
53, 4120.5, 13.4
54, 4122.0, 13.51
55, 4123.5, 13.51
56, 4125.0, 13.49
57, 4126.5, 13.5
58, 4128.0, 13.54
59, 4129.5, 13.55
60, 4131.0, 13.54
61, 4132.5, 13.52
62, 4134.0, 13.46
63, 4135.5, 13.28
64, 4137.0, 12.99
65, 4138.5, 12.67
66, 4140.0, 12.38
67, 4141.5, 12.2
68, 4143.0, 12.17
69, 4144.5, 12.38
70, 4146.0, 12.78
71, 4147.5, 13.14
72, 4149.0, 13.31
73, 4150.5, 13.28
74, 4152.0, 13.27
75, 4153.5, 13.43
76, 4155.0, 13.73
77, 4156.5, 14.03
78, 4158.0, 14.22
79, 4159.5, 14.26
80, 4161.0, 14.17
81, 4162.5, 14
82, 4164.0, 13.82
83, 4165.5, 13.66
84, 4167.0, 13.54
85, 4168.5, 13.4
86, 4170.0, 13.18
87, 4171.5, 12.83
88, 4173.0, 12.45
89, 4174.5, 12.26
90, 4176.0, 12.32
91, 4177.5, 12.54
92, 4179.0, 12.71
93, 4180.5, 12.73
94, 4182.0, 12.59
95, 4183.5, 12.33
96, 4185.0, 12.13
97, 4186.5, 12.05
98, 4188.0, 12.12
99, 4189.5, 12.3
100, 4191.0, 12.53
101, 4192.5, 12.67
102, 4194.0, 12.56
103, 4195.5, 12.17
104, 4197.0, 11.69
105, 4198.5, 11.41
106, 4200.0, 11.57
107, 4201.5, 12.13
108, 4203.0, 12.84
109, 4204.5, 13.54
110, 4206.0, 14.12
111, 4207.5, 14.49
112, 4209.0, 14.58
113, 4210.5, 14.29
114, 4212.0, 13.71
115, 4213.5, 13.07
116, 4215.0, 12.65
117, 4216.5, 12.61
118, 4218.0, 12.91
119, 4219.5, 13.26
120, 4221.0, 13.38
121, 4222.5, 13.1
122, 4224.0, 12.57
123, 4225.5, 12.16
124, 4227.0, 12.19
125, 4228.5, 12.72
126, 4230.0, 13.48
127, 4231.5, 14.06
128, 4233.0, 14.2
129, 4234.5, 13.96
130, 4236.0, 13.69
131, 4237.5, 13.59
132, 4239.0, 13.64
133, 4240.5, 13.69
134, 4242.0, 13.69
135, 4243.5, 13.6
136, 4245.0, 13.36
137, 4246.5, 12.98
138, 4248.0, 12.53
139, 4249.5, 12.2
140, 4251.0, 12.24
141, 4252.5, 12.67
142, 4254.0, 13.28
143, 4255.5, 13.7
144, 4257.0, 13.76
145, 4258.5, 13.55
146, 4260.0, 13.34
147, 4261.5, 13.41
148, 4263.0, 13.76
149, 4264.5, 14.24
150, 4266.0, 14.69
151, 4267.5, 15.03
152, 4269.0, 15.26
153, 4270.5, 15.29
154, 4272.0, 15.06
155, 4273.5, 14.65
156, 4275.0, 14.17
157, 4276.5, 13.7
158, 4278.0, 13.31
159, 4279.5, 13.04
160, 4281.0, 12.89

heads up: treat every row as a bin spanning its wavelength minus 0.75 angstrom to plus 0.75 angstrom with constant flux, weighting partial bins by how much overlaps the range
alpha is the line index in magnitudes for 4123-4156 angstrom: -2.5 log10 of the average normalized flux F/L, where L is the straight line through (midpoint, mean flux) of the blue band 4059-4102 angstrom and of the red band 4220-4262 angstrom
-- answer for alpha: -0.04 mag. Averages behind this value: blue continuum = 12.4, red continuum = 13.2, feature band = 13.1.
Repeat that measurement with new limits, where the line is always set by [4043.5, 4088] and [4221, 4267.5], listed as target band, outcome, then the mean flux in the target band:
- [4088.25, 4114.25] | 0.16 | 11.3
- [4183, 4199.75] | 0.09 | 12.2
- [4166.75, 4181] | 0.04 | 12.8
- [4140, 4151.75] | 0.03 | 12.7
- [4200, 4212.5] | -0.03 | 13.6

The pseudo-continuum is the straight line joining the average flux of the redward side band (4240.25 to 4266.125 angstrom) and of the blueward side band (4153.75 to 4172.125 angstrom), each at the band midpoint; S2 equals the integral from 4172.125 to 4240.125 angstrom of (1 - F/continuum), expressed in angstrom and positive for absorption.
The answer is 3.2 angstrom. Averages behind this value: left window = 13.7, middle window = 12.9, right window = 13.3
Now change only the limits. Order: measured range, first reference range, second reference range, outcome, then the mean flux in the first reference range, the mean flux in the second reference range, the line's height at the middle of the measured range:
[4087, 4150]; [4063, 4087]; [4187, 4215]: 2.9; 12.9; 12.9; 12.9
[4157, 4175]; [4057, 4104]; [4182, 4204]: -1.9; 12.3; 12.2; 12.2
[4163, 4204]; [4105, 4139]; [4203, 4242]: 2.0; 12.8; 13.4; 13.2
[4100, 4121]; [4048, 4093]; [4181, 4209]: 1.9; 12.9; 12.6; 12.8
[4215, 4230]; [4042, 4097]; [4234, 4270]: 0.7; 12.8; 13.6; 13.5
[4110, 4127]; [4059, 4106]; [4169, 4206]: -0.8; 12.2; 12.4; 12.3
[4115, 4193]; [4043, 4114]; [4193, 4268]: -1.8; 12.3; 13.2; 12.8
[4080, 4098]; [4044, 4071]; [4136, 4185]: 0.8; 13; 13.1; 13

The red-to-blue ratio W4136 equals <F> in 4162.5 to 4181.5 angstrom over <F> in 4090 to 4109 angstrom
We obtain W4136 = 1.2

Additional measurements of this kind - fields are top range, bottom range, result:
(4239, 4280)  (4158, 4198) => 1.07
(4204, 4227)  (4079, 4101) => 1.10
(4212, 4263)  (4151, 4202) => 1.03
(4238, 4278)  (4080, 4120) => 1.16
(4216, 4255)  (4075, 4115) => 1.11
